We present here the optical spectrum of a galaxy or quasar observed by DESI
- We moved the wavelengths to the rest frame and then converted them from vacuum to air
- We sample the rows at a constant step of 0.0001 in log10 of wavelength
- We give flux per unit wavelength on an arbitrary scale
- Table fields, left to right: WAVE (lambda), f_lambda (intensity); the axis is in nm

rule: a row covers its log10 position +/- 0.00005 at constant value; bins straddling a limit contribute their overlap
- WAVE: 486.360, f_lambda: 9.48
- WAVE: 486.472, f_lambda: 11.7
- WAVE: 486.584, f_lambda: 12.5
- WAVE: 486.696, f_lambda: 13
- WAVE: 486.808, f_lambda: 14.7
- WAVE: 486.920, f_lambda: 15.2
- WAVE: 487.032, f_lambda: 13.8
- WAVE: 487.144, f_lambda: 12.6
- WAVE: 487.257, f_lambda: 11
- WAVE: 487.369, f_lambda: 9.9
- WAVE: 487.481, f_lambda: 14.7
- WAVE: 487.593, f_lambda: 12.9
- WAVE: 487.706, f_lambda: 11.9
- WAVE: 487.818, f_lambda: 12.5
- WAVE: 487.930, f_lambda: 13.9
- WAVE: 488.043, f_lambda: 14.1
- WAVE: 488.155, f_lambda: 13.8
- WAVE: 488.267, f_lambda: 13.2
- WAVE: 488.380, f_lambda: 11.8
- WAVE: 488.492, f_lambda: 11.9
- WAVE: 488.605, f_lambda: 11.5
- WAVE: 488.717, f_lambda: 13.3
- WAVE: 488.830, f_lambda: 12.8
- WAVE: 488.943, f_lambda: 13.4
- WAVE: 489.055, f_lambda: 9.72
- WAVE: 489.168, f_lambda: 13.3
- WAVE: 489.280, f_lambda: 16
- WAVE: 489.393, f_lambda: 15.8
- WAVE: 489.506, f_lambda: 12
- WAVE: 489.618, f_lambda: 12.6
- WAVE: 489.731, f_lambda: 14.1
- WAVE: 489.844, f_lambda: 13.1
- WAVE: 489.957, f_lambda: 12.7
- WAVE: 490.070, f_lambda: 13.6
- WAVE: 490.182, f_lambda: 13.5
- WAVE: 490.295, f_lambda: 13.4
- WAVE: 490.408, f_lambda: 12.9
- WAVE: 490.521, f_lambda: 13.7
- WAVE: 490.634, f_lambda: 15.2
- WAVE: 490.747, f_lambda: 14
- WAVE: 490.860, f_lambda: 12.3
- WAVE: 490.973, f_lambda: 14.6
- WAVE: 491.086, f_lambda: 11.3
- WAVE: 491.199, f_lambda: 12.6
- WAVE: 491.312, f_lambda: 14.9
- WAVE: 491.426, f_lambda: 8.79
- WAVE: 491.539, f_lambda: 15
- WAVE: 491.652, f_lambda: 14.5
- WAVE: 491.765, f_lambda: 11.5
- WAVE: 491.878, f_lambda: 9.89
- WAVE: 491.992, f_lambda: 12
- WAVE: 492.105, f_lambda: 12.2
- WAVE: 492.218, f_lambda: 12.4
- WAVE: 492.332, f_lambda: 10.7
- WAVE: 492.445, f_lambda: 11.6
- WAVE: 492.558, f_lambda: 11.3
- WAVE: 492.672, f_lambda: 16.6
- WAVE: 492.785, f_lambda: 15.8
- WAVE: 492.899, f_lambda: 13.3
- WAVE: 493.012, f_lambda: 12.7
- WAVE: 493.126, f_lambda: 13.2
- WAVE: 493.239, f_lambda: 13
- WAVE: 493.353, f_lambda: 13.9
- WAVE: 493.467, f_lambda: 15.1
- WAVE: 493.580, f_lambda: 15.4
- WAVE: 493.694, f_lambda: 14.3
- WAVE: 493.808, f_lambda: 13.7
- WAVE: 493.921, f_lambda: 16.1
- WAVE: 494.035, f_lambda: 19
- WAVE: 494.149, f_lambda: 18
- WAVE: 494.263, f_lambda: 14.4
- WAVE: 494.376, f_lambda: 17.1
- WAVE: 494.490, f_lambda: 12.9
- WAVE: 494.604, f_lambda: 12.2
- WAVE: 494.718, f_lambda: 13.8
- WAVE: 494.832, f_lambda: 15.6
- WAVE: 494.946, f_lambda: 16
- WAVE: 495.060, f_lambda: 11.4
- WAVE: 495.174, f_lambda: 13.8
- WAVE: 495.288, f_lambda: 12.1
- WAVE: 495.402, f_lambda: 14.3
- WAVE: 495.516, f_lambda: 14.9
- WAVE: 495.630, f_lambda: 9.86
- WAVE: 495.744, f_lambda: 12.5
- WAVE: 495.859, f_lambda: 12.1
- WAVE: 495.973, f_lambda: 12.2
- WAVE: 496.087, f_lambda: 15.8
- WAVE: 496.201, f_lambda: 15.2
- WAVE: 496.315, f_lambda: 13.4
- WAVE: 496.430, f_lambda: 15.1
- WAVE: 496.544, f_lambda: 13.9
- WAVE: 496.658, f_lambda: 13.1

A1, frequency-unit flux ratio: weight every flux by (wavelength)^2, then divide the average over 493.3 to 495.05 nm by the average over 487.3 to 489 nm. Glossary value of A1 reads 1.2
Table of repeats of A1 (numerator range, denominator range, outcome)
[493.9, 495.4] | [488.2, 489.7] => 1.17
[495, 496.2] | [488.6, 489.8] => 1.01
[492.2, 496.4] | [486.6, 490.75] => 1.08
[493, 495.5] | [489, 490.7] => 1.10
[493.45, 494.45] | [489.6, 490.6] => 1.21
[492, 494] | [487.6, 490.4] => 1.06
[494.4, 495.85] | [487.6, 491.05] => 1.03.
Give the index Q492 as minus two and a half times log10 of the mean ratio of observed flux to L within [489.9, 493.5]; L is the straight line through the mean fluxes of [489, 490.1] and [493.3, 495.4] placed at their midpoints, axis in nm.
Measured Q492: 0.07 mag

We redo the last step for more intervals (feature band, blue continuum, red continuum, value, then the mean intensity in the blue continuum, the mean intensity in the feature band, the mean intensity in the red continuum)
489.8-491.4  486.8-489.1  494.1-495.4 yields 0.00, 12.8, 13.3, 14.3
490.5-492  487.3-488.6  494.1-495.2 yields 0.06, 12.7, 12.9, 14.5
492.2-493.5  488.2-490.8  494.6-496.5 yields 0.01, 13.2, 13.3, 13.6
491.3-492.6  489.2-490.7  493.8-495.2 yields 0.19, 13.7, 12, 15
